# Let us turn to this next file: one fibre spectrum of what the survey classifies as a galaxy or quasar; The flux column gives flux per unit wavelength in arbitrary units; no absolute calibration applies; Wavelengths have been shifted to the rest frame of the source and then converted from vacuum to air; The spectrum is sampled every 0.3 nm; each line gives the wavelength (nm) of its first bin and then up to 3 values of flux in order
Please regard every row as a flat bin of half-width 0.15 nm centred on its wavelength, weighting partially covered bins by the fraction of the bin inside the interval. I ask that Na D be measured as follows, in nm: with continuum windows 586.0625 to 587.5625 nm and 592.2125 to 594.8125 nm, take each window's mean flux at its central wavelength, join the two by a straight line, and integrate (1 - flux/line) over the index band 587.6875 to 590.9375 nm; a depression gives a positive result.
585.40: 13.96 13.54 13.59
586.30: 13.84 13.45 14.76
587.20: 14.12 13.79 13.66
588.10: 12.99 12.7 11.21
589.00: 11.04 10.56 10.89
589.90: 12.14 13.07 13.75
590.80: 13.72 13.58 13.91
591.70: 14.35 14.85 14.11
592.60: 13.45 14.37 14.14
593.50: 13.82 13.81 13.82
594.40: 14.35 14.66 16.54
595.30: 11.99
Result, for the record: 0.39 nm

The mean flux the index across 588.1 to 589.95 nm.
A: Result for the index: 11.5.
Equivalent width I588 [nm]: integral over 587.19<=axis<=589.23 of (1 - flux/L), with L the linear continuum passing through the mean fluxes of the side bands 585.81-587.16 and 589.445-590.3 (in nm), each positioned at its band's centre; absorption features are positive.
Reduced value 0.05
